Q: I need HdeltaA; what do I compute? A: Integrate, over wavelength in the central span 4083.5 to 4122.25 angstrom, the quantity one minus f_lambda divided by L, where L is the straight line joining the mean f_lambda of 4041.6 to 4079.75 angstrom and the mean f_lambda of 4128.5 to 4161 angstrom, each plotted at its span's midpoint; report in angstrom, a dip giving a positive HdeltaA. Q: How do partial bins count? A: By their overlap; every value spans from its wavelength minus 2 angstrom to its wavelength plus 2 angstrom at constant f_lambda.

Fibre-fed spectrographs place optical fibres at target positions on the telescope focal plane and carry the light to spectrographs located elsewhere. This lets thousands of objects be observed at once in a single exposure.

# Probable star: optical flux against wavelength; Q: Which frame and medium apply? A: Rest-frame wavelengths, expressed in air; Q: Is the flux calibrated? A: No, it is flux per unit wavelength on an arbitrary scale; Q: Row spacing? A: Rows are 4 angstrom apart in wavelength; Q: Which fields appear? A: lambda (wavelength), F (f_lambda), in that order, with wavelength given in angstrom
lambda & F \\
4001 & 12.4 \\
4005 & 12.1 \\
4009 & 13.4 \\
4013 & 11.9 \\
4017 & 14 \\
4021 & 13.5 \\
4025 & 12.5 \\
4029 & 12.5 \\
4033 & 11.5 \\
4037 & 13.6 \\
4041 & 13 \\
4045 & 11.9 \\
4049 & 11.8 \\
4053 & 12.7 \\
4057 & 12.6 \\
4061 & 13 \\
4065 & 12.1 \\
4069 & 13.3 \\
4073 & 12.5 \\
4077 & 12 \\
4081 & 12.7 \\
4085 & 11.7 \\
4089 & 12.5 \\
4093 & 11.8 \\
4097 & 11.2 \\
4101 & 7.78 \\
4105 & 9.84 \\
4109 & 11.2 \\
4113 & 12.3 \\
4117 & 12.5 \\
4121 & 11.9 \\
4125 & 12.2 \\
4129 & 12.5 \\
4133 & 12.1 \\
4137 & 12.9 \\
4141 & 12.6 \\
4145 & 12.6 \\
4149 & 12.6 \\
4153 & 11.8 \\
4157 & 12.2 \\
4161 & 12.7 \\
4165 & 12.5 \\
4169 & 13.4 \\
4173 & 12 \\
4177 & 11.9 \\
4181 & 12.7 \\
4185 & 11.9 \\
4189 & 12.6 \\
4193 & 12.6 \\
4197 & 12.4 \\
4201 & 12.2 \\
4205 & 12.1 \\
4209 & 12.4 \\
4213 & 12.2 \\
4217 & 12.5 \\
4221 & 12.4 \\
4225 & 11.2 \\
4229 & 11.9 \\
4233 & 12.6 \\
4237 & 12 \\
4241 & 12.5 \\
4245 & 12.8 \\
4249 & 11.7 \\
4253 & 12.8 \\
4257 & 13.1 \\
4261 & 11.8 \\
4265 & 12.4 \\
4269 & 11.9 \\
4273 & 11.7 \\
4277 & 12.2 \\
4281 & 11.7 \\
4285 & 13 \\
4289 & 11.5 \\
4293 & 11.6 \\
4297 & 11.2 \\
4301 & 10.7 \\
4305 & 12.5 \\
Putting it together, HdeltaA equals 3.7 angstrom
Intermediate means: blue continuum 12.5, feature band 11.3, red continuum 12.4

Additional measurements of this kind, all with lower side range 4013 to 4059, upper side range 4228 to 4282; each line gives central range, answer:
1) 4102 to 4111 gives 1.7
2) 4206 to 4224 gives 0.0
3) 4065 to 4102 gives 2.1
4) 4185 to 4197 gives -0.1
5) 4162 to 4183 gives -0.2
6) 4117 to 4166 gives 0.3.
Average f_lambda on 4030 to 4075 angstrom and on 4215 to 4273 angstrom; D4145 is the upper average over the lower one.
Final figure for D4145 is 0.98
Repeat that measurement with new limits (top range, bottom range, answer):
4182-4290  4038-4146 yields 1.02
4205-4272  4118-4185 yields 0.99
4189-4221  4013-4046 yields 0.97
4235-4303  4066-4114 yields 1.04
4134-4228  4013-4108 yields 1.02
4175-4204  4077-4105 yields 1.10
